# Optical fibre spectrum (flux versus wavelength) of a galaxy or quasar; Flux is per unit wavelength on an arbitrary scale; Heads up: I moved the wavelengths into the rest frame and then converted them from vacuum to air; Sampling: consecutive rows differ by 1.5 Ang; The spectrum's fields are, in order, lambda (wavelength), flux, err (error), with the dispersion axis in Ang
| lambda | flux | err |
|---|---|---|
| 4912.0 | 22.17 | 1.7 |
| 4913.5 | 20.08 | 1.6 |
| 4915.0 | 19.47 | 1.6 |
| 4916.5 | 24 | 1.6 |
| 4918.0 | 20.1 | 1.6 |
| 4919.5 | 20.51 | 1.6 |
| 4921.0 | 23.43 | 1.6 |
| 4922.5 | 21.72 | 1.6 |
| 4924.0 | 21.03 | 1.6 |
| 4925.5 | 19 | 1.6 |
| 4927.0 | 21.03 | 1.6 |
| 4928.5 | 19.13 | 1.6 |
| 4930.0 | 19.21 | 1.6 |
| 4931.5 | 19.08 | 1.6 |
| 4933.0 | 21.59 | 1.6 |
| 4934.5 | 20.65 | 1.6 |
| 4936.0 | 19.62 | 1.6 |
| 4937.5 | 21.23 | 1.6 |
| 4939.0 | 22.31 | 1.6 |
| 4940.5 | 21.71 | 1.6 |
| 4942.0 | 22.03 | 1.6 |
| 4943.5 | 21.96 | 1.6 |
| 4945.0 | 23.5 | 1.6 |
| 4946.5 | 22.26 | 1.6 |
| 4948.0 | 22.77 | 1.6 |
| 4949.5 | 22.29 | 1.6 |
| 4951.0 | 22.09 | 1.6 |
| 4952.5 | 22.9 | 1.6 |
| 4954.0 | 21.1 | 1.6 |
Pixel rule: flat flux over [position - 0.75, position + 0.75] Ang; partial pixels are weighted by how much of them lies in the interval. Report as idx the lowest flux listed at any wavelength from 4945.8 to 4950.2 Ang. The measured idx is 22.26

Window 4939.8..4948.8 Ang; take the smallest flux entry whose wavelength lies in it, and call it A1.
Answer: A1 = 21.71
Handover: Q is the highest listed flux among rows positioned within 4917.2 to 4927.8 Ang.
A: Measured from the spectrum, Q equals 23.43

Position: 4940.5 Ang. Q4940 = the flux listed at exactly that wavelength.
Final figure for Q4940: 21.71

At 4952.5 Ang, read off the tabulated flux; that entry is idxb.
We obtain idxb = 22.9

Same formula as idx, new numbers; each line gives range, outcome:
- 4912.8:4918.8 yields 19.47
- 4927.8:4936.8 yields 19.08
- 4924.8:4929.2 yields 19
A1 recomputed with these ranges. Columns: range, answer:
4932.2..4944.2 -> 19.62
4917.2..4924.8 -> 20.1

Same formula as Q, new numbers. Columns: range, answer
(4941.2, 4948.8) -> 23.5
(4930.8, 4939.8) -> 22.31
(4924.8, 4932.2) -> 21.03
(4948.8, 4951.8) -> 22.29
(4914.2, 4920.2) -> 24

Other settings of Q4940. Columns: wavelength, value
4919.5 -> 20.51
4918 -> 20.1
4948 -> 22.77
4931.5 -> 19.08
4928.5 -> 19.13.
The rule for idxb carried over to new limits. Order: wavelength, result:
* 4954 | 21.1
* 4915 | 19.47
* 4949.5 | 22.29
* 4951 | 22.09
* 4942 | 22.03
